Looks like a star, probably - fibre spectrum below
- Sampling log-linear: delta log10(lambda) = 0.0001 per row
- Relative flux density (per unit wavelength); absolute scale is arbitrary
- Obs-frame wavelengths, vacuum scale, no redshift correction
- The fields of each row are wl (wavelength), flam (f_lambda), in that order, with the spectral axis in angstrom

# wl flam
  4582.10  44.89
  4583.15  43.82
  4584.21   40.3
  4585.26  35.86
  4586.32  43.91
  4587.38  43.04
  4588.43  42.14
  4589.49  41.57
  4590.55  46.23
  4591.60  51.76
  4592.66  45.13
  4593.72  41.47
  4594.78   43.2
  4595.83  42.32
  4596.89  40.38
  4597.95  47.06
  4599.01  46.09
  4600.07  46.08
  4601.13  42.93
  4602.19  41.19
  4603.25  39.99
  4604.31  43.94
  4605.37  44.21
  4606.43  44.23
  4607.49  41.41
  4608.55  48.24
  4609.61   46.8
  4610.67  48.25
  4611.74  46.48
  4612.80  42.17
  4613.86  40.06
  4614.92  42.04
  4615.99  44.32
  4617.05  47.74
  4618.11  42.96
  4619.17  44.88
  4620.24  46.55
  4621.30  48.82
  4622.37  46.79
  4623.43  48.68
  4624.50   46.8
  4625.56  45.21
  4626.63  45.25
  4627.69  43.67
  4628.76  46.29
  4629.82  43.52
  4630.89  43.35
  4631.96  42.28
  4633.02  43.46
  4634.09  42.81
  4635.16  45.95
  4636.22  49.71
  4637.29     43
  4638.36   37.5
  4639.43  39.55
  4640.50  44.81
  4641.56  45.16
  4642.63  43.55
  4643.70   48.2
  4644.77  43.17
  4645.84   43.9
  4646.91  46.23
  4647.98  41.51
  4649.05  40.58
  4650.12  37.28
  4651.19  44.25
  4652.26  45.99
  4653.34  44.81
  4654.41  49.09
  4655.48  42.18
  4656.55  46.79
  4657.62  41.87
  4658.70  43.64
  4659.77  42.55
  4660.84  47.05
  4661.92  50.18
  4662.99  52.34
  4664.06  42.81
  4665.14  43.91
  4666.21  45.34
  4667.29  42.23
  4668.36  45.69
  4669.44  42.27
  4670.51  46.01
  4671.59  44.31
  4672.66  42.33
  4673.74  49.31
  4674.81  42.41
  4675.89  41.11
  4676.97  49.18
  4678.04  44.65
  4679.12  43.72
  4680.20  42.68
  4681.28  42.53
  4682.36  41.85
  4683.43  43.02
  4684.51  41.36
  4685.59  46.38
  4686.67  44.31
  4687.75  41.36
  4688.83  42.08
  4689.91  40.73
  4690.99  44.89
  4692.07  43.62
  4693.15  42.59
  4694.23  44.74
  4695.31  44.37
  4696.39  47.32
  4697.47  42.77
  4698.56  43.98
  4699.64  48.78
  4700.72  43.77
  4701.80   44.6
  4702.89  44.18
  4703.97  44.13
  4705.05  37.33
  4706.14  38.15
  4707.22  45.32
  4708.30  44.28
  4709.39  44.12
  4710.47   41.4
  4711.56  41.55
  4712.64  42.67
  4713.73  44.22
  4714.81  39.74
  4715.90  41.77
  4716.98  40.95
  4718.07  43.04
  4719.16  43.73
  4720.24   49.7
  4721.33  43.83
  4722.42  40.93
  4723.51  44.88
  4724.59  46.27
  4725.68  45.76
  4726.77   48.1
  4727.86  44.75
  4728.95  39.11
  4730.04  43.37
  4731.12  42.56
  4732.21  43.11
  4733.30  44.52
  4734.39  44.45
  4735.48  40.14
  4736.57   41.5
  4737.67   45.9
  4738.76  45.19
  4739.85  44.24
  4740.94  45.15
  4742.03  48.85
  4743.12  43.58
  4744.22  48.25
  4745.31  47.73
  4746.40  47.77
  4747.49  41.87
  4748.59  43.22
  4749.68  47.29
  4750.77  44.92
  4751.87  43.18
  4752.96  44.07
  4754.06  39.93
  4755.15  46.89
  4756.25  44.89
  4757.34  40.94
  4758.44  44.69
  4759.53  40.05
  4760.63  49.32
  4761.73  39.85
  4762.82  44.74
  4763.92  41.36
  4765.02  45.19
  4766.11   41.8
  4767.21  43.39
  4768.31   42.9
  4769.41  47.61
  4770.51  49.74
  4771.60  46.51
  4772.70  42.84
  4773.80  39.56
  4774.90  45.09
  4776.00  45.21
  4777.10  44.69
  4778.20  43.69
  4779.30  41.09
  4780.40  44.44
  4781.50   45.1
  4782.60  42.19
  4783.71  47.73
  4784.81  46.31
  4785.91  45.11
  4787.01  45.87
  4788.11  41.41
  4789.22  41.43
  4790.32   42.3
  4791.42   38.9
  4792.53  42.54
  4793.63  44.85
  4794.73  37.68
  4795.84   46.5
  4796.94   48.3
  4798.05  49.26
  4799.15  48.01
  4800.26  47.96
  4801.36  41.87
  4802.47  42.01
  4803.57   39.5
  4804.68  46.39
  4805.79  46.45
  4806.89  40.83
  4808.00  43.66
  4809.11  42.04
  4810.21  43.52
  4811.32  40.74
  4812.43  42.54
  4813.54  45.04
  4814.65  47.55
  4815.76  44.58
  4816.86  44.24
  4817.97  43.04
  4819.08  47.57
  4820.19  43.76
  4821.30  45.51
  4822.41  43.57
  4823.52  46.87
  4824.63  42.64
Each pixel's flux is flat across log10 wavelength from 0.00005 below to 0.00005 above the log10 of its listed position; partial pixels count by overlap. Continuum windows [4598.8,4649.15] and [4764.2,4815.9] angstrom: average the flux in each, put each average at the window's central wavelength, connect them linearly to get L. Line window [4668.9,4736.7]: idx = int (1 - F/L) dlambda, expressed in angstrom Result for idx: 1.07 angstrom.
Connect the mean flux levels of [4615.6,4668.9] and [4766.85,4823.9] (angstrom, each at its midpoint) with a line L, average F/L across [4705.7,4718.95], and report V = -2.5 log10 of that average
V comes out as 0.05 mag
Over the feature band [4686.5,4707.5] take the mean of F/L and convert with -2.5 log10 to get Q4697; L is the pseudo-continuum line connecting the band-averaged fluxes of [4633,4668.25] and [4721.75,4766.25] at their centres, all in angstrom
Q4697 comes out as 0.02 mag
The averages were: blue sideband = 44.3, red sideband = 44.2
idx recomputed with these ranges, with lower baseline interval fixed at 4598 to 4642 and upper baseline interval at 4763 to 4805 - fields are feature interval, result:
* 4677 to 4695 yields 0.4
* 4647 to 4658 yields 0.2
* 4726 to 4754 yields -0.1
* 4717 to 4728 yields -0.2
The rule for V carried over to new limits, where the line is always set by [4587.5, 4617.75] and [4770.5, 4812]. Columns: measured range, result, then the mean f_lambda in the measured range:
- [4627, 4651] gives 0.02 mag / 43.5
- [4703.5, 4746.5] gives 0.01 mag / 43.8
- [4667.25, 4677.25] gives -0.01 mag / 44.5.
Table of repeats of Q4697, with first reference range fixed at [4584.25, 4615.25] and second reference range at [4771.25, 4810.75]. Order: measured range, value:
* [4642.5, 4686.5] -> -0.01 mag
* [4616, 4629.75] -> -0.06 mag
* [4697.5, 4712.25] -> 0.02 mag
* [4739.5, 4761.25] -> -0.02 mag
